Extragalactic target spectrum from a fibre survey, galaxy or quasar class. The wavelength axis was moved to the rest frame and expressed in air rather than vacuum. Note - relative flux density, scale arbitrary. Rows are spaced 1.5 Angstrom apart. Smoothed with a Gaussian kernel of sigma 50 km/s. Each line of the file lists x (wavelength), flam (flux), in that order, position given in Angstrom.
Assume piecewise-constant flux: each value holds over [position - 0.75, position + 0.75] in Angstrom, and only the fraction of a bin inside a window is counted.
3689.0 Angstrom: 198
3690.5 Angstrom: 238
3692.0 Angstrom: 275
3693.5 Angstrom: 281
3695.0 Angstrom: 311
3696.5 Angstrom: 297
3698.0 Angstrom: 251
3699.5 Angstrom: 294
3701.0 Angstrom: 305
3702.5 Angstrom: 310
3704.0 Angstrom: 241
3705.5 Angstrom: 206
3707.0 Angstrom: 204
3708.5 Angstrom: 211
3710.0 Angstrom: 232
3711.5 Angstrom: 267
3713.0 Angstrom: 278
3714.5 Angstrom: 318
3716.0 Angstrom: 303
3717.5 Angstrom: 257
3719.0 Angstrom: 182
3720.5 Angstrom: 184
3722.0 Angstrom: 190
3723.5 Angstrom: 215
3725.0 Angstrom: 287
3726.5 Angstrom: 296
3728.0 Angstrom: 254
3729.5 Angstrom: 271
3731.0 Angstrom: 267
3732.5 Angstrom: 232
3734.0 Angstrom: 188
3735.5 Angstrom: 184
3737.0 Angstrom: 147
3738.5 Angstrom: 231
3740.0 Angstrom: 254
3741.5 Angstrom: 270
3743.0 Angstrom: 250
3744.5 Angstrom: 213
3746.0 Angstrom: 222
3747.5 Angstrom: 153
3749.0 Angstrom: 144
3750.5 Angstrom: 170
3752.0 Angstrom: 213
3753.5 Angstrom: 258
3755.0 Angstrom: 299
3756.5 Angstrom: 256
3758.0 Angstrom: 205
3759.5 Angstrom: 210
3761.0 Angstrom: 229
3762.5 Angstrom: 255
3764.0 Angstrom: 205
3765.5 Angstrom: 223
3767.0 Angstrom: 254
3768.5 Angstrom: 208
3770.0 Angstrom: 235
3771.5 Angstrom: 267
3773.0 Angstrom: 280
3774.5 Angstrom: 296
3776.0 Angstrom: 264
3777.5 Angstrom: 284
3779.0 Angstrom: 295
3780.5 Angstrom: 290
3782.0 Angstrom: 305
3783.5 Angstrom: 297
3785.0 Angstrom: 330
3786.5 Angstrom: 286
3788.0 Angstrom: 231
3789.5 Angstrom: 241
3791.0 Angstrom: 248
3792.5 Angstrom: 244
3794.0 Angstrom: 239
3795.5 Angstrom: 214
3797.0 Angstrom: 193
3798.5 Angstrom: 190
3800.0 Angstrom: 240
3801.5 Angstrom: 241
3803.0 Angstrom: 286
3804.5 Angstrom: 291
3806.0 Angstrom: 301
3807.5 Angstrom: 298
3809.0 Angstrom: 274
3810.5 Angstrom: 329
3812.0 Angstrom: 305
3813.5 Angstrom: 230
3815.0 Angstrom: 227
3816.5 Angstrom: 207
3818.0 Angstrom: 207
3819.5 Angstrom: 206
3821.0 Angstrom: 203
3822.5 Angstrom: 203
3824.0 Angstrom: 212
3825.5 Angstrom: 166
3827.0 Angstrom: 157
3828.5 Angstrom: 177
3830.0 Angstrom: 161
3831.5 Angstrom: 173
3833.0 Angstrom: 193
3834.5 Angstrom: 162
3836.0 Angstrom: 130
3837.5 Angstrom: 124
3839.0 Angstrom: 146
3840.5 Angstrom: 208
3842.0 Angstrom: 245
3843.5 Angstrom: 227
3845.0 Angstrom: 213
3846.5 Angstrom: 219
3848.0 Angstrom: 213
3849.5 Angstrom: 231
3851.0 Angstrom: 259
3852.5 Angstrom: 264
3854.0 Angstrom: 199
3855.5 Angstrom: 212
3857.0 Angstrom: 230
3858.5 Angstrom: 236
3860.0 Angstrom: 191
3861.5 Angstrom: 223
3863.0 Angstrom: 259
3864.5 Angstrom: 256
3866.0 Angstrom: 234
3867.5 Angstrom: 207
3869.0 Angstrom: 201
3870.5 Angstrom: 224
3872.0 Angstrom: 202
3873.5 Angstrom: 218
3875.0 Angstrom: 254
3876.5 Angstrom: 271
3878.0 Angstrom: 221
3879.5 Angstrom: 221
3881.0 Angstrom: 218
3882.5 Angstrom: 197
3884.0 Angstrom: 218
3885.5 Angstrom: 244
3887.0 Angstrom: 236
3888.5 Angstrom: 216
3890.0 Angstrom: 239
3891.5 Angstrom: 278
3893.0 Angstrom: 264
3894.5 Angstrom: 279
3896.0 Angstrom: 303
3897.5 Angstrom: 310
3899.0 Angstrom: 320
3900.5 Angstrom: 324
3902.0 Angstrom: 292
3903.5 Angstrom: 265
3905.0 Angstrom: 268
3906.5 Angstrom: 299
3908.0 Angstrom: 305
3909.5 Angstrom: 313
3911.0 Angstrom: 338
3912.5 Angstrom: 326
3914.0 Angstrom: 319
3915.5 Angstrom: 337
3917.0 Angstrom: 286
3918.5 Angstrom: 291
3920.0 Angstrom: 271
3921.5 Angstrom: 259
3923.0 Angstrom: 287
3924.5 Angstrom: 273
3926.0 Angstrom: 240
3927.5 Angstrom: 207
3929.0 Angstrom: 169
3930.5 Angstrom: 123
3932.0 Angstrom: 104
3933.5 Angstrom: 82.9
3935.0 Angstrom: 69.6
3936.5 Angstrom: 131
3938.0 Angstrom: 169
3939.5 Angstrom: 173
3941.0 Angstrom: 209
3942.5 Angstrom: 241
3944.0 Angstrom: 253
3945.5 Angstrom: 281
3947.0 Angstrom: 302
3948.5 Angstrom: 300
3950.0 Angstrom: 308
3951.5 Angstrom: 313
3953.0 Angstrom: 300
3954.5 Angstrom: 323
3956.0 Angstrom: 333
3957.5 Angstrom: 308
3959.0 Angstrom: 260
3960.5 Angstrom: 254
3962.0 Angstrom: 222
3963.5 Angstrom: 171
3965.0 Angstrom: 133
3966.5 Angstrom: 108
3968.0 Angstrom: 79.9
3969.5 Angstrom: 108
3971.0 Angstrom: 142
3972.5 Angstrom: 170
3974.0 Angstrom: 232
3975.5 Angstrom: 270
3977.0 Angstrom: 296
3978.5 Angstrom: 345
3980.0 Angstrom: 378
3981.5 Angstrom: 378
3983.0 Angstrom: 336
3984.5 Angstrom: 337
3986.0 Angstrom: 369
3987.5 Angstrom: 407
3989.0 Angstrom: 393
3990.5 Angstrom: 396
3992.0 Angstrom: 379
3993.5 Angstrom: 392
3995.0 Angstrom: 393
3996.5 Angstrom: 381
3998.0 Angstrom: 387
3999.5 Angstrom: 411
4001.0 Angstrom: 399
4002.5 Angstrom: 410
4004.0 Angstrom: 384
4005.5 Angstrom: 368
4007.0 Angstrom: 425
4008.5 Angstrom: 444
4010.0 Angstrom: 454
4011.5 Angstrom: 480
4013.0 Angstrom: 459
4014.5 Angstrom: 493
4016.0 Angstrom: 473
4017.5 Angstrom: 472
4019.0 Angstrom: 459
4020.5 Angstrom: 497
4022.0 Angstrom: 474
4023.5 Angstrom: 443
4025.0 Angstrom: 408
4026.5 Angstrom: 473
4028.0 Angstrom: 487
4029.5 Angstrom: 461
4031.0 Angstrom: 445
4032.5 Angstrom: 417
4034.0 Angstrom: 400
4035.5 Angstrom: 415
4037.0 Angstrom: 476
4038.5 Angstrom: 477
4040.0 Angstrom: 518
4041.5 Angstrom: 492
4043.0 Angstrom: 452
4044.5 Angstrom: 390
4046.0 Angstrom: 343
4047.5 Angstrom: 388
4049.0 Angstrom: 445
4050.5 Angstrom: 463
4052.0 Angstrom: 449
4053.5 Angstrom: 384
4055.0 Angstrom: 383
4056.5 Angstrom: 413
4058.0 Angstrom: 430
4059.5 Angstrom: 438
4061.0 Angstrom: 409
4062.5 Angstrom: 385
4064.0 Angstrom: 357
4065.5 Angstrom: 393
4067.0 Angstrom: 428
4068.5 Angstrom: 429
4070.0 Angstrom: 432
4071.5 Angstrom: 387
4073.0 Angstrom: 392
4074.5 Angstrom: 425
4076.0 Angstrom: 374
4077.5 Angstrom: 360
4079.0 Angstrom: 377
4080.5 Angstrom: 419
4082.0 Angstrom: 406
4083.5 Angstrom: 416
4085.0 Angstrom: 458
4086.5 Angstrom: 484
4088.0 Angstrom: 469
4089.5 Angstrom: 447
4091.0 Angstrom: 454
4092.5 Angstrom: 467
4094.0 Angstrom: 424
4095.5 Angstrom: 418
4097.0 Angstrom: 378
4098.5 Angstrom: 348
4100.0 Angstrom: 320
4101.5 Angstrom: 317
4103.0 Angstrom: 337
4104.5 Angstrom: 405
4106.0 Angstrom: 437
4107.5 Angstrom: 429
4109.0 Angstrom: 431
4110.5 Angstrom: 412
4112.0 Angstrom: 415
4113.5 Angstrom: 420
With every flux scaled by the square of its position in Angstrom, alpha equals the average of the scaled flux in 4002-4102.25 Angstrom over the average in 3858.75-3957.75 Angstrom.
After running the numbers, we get 1.83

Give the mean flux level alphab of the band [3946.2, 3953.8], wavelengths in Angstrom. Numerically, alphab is 305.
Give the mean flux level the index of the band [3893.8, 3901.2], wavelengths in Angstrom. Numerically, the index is 307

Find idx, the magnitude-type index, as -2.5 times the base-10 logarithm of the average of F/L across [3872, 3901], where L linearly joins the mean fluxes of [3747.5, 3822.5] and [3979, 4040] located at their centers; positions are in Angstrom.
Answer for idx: 0.28 mag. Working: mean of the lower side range 248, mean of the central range 252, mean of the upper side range 424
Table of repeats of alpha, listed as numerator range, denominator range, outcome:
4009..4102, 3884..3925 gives 1.62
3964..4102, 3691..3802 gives 1.86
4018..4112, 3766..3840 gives 2.05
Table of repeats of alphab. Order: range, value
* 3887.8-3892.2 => 244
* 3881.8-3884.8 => 208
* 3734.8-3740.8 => 205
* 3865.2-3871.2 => 217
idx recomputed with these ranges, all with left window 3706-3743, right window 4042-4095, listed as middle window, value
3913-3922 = 0.15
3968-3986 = 0.35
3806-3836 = 0.31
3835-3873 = 0.39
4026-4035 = -0.13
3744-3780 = 0.10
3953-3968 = 0.49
